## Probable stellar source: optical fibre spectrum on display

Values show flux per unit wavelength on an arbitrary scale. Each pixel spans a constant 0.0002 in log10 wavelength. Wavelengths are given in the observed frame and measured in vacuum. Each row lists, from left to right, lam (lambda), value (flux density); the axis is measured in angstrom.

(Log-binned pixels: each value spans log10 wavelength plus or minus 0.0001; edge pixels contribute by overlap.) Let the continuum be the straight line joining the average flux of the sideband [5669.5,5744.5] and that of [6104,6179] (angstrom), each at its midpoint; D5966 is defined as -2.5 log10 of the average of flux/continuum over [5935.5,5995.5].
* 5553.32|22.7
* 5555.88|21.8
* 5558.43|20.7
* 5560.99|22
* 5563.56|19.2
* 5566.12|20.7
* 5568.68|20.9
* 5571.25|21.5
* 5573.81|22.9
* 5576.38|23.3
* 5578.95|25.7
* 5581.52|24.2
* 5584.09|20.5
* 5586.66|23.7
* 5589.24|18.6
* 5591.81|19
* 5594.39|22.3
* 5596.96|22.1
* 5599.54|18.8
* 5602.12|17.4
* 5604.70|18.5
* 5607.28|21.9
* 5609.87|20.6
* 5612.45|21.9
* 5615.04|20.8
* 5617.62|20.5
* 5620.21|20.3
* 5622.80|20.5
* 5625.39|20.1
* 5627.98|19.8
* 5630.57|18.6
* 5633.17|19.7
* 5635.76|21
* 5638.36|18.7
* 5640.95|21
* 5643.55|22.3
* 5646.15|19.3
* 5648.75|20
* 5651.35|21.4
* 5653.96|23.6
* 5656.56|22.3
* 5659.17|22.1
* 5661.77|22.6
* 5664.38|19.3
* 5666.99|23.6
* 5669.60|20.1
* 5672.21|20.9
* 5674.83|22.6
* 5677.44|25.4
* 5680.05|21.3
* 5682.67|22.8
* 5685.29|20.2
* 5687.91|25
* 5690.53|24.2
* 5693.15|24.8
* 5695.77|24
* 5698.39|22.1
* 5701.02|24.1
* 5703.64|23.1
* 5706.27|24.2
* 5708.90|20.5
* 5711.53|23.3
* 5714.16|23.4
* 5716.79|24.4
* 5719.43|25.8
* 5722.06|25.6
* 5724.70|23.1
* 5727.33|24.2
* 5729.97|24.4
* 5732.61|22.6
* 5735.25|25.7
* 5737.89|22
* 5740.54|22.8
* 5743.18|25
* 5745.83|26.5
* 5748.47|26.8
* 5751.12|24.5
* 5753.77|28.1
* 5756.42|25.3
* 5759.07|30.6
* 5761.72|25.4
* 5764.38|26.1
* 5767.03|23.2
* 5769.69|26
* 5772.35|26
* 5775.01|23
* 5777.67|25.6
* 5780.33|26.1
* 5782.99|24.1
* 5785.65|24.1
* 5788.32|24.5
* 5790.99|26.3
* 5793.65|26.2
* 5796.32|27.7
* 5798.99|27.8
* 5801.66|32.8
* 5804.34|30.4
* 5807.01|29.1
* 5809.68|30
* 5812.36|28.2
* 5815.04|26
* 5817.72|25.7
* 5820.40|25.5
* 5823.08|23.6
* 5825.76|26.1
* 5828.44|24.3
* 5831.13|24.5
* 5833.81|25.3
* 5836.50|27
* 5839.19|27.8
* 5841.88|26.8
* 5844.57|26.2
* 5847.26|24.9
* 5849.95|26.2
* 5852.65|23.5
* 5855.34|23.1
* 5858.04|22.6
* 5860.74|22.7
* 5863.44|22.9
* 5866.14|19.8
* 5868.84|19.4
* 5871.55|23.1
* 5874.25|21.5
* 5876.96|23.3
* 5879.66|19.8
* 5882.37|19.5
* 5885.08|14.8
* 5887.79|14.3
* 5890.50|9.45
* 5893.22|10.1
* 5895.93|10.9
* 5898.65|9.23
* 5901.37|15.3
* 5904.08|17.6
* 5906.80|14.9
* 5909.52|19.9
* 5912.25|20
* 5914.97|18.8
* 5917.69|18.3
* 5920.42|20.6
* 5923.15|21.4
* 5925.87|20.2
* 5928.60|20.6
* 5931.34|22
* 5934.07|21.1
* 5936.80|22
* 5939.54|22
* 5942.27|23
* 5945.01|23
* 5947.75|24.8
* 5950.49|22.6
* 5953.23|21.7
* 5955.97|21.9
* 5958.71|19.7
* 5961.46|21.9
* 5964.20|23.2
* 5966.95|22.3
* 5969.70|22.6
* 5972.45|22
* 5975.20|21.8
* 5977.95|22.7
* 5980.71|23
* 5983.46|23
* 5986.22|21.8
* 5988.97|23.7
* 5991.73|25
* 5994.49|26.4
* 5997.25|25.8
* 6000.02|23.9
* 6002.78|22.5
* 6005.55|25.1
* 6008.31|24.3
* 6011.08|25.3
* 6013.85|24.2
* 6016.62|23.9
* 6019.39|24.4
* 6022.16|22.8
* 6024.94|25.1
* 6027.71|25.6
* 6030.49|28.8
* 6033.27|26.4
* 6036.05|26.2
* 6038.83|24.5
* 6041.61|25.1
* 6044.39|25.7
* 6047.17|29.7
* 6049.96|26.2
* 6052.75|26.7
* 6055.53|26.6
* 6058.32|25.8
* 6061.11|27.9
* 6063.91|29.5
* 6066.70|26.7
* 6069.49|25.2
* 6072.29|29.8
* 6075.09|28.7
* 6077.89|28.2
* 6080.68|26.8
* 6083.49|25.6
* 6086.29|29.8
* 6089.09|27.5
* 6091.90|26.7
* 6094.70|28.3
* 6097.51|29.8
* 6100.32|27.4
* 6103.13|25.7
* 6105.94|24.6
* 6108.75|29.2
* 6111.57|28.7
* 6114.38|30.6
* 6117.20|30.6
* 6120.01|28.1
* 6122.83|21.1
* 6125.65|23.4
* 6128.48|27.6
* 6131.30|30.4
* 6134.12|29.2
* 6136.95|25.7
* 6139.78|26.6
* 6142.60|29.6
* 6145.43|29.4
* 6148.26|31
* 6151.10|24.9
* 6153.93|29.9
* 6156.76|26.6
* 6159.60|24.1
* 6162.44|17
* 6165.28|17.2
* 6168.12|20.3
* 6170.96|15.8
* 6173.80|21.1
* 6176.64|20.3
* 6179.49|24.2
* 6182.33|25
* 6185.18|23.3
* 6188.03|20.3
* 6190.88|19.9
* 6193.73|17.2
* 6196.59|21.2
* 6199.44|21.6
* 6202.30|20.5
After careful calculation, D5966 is 0.09 mag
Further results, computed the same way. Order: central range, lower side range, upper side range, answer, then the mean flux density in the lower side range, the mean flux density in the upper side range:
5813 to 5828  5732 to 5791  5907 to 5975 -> -0.07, 25.2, 21.4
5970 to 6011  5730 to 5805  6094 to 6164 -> 0.13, 25.8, 27.1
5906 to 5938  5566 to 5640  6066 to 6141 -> 0.24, 20.8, 27.5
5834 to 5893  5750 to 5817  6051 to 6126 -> 0.23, 26.7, 27.4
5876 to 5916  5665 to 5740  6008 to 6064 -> 0.49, 23.3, 25.9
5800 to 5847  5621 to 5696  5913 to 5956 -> -0.25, 21.6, 21.5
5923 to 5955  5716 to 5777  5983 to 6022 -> 0.11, 25.1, 24.2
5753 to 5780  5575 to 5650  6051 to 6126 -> -0.13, 20.7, 27.4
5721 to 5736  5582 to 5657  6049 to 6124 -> -0.09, 20.5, 27.5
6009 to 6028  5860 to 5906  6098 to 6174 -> -0.12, 17.2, 25.9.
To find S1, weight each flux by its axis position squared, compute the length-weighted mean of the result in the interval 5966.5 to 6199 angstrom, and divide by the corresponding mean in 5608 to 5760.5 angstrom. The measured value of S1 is 1.27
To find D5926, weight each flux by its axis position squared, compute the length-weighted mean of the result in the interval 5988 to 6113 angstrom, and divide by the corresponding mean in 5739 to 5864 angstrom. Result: 1.1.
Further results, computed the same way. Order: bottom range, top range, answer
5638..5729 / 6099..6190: 1.30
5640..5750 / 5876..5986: 0.92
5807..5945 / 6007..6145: 1.35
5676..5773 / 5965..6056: 1.11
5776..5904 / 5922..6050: 1.08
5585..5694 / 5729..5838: 1.29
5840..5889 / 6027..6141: 1.33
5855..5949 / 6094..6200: 1.41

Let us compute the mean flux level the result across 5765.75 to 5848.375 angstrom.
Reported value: 26.3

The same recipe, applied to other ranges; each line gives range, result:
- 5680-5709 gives 23.2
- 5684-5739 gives 23.7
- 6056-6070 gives 27.1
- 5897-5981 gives 20.6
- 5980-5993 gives 23.3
